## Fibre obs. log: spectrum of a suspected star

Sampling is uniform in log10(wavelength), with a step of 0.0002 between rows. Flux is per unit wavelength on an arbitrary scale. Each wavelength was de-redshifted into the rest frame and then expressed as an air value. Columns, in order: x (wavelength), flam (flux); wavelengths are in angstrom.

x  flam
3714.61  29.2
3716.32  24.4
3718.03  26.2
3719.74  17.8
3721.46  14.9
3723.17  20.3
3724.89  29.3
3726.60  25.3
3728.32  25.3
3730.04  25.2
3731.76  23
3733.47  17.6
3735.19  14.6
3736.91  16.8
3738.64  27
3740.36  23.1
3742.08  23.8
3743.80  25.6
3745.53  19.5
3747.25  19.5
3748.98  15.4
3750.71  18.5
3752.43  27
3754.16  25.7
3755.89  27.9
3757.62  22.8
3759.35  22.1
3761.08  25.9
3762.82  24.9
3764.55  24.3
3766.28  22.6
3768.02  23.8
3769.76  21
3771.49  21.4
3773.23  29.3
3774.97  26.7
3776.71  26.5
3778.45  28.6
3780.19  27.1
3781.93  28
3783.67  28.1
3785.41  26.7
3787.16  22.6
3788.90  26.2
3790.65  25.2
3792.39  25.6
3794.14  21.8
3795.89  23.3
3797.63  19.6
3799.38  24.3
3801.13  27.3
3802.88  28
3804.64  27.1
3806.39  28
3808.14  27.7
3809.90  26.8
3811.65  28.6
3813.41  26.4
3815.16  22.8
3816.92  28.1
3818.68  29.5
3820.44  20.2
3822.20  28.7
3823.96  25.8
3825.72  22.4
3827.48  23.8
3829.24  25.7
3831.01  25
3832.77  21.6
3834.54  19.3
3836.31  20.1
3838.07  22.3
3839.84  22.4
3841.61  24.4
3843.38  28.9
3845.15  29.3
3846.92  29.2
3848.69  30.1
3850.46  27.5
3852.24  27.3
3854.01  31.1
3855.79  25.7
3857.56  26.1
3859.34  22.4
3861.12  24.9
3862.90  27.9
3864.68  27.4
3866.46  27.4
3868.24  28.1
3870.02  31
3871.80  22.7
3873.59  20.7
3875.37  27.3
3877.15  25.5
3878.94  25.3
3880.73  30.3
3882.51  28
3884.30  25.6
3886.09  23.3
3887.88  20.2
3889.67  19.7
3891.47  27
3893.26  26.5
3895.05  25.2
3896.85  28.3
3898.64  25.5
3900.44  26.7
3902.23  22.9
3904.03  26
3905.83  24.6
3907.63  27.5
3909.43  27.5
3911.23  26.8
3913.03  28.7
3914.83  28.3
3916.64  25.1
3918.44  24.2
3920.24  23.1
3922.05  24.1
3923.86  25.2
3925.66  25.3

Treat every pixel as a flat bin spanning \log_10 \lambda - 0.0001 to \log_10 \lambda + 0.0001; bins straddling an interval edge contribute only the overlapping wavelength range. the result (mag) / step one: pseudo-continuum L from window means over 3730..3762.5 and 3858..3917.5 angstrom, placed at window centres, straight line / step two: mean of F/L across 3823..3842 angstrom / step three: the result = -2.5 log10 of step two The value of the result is 0.066 mag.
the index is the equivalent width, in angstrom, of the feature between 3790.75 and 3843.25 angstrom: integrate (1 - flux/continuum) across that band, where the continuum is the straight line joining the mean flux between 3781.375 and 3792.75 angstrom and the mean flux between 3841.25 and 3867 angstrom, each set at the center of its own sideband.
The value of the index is 3.6 angstrom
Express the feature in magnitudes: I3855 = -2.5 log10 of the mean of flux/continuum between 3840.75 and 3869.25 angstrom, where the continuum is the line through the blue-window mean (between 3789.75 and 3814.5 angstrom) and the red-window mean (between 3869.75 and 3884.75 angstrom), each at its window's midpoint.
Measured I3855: -0.057 mag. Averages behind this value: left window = 25.7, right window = 26.1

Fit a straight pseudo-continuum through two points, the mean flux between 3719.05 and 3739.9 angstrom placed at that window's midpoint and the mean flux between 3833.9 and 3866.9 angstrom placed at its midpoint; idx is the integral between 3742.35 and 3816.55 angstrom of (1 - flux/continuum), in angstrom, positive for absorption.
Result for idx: -4.50 angstrom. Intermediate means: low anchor 21.5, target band 24.8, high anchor 26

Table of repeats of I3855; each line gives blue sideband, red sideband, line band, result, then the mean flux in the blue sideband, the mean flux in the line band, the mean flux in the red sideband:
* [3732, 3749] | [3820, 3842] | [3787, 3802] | -0.088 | 20.6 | 24.1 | 23.2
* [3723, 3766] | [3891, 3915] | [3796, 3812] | -0.084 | 22.9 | 26.2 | 26.5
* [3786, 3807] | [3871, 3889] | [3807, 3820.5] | -0.075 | 24.9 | 26.7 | 24.8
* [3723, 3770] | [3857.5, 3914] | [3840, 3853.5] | -0.118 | 22.8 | 27.9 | 25.8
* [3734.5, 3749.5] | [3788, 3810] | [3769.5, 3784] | -0.124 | 20.8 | 26.5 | 25.4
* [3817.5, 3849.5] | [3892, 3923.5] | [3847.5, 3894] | -0.029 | 24.9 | 26.1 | 25.9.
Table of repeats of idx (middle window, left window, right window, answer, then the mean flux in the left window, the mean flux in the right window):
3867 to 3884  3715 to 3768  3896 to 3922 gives -0.8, 22.6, 26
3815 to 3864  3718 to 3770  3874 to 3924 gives -2.2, 22.4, 25.6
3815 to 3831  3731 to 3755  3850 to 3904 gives -0.9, 21.2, 25.9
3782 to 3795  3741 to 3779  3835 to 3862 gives -0.5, 23.7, 26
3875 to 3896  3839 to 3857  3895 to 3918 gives 1.2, 27.6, 26.4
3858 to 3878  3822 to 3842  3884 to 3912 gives -1.3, 23.3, 25.2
